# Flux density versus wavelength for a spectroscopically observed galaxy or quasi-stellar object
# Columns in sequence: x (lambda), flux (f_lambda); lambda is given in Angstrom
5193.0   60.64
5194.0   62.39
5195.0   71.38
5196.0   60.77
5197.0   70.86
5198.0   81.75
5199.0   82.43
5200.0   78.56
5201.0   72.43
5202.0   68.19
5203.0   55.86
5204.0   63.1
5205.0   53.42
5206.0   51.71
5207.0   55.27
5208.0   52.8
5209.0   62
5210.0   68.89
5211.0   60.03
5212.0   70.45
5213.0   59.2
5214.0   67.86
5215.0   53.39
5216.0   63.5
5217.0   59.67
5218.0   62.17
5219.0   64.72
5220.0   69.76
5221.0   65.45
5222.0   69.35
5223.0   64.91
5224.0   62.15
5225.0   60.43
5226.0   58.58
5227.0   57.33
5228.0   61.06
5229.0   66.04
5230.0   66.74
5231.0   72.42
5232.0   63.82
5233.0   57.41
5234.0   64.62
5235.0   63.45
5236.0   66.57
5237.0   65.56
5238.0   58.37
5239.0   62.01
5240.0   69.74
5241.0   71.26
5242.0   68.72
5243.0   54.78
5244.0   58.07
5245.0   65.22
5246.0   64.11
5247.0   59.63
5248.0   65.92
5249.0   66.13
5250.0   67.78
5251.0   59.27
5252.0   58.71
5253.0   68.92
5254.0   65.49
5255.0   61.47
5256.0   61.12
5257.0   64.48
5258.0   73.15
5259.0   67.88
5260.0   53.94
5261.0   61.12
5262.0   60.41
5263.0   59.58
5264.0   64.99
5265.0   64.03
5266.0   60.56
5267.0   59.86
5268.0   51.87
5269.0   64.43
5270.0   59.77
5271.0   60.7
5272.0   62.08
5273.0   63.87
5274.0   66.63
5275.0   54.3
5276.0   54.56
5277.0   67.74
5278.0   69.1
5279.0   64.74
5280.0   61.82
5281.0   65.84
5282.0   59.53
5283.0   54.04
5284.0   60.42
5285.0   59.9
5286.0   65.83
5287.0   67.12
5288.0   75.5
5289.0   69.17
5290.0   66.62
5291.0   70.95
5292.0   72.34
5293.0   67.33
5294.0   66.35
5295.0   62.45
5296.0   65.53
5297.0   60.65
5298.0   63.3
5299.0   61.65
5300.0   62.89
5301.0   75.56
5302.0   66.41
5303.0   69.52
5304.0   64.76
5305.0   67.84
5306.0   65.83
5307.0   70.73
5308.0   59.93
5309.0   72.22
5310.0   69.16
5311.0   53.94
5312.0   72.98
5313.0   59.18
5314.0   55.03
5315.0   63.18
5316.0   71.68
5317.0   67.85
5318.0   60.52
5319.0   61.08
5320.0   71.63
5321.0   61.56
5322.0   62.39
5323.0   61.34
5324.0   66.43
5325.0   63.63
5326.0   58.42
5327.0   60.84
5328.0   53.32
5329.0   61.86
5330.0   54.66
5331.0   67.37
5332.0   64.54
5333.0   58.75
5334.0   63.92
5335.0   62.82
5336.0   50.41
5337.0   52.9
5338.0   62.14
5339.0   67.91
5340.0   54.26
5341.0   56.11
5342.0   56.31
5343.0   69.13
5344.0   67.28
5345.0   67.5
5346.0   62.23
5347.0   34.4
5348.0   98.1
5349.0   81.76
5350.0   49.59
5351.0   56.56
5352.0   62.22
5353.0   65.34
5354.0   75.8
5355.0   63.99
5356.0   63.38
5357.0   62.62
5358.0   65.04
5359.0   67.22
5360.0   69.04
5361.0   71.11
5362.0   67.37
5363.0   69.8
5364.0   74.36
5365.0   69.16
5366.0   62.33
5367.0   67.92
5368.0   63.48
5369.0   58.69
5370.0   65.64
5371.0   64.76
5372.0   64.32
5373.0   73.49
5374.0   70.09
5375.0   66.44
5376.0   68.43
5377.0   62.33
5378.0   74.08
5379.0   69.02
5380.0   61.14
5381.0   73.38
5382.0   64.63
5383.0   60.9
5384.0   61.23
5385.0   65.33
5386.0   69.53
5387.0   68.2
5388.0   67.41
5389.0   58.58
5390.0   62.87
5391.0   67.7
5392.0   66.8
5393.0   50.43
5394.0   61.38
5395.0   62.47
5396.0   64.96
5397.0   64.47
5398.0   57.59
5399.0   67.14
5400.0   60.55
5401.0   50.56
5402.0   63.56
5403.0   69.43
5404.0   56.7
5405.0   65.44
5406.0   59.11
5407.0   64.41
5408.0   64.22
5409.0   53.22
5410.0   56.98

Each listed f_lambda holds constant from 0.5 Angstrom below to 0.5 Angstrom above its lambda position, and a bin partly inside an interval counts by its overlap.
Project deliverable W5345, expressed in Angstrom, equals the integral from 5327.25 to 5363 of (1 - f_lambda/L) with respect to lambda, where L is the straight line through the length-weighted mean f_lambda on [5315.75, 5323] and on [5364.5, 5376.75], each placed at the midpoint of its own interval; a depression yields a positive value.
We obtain 1.3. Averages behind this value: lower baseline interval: 64.8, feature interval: 63.1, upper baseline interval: 66.1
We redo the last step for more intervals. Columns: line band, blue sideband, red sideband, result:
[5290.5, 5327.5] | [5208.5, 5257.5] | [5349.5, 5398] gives -0.3 Angstrom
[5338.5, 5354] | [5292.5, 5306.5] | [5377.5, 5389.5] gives 0.5 Angstrom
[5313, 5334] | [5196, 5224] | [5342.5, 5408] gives 0.9 Angstrom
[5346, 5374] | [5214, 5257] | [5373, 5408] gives -1.0 Angstrom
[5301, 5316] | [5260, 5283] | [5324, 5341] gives -1.3 Angstrom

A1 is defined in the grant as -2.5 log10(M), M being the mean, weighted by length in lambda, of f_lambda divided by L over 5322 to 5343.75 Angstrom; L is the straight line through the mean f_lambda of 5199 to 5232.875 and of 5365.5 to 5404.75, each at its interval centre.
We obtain 0.06 mag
